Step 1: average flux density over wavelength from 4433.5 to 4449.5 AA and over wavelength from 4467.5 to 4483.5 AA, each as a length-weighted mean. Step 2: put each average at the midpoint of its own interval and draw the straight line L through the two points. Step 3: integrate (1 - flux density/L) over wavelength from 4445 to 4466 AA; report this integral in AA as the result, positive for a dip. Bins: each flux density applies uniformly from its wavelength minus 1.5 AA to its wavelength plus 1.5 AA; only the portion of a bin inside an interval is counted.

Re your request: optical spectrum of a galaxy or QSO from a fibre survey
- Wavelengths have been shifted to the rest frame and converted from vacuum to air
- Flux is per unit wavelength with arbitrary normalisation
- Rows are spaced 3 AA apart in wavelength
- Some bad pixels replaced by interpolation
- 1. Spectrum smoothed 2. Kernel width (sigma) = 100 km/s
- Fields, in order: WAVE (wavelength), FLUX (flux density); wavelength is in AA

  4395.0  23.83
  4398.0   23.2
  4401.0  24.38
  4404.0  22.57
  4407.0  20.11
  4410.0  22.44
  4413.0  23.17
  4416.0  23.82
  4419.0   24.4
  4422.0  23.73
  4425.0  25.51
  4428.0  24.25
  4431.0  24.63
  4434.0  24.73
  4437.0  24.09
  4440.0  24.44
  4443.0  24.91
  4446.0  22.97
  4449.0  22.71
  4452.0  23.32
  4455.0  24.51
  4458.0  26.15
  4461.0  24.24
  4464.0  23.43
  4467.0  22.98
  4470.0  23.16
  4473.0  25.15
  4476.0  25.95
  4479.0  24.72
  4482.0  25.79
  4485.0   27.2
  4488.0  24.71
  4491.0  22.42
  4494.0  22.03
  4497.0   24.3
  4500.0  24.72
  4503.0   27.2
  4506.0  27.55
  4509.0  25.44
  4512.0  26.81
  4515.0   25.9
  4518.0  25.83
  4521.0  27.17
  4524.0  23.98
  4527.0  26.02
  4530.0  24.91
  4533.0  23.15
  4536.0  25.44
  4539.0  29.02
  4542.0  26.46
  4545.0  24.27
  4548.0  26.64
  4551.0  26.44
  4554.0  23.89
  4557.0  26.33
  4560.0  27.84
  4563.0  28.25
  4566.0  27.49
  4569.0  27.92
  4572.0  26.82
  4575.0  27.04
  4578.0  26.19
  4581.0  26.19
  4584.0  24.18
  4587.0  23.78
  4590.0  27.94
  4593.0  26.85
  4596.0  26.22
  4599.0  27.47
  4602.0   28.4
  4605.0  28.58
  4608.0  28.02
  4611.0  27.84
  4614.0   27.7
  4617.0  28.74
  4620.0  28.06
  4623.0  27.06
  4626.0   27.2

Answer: 0.38 AA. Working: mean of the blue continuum 24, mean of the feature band 23.9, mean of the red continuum 24.8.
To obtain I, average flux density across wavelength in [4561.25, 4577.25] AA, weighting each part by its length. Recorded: 27.4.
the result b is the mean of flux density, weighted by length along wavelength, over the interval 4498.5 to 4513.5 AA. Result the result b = 26.3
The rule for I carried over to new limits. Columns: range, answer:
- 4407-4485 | 24.2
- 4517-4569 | 26.1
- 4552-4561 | 25.9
